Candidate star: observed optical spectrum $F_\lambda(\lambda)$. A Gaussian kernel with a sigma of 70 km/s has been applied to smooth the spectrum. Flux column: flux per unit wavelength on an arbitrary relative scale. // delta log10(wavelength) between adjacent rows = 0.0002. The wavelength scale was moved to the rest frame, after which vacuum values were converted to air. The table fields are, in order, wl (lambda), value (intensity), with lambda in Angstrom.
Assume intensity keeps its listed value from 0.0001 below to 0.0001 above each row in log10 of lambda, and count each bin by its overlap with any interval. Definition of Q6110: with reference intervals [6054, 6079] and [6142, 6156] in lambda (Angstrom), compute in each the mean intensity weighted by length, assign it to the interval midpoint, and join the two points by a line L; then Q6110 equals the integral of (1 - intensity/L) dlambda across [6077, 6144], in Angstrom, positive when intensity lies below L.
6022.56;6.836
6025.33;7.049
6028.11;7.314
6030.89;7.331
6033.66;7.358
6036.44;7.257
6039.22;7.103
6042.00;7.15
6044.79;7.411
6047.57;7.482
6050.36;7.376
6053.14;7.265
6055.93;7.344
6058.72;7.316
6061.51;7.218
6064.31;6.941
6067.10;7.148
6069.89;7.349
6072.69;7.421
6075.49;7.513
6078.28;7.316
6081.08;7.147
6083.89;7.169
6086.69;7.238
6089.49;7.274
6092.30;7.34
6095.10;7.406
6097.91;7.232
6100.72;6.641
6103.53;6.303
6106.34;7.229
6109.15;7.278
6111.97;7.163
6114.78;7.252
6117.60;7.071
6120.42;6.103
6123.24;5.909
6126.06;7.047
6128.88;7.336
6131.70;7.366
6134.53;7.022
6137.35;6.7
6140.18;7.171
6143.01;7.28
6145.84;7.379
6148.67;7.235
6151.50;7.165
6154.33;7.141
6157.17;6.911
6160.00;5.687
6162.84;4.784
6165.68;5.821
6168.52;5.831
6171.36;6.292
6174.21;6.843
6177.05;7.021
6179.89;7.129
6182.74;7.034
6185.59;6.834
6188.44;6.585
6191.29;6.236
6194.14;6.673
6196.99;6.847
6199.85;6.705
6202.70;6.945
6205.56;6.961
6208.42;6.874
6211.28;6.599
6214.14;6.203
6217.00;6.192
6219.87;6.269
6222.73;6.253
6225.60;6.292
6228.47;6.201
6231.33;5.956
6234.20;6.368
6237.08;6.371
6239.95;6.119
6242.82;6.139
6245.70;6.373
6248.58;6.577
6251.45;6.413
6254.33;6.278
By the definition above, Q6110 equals 2.0 Angstrom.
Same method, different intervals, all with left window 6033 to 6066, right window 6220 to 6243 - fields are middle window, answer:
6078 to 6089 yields -0.2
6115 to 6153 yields -1.2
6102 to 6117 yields -0.3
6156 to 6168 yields 1.5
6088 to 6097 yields -0.4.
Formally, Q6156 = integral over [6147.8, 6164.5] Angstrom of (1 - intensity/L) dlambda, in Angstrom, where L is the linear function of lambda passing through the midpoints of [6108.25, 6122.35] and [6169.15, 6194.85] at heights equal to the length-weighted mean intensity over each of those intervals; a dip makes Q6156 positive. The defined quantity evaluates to 0.8 Angstrom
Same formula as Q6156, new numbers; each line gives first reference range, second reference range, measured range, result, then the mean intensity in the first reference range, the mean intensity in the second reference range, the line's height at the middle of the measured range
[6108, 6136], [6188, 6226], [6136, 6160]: -0.74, 6.95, 6.55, 6.83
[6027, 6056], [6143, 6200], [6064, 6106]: -0.54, 7.31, 6.62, 7.08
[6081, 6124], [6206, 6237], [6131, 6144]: -0.55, 6.99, 6.34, 6.8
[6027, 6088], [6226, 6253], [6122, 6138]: -0.08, 7.28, 6.28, 6.88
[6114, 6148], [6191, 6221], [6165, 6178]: 0.78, 6.97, 6.61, 6.77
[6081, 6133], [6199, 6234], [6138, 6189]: 0.38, 7.02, 6.45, 6.73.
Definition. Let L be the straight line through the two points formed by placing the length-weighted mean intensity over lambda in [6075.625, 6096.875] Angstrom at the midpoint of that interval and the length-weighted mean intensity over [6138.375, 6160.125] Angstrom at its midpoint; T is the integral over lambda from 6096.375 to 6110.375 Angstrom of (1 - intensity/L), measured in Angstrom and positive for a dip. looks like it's 0.6 Angstrom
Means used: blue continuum 7.29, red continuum 7.07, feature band 6.94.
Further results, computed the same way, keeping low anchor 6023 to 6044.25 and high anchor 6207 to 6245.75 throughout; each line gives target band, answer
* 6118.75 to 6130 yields 0.3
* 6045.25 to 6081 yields -1.2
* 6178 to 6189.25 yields -0.7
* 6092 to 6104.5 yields -0.1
